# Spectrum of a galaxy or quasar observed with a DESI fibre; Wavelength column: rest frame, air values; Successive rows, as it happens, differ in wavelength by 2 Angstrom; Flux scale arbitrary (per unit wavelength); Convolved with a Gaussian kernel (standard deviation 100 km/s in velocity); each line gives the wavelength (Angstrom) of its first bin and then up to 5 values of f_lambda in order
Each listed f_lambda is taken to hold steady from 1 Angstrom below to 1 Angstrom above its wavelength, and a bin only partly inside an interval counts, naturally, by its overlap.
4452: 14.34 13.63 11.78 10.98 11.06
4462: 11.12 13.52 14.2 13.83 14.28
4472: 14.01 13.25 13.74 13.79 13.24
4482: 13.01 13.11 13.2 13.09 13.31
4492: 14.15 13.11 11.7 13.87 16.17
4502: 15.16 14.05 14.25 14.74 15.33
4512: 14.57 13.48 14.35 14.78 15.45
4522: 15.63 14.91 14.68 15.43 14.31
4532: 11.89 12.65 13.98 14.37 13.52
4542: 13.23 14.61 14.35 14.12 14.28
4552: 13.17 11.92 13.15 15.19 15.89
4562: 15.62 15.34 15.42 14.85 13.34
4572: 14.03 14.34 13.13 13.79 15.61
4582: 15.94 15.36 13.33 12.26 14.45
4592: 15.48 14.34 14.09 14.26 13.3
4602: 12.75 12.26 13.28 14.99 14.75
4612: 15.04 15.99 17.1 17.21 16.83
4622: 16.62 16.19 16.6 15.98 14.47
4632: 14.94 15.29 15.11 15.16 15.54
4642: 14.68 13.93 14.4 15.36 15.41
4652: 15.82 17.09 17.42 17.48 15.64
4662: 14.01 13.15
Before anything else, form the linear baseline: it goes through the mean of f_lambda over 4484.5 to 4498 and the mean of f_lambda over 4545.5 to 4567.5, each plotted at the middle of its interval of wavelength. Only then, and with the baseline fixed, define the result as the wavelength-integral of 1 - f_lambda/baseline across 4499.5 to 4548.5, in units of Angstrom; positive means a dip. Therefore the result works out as -2.2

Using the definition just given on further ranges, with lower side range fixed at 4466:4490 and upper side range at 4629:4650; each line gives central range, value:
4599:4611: 0.9 Angstrom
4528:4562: 0.5 Angstrom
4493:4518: -0.9 Angstrom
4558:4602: -0.2 Angstrom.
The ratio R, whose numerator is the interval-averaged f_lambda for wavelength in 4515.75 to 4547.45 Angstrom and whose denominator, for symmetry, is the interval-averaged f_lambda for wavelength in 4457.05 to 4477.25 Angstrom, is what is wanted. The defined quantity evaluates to 1.10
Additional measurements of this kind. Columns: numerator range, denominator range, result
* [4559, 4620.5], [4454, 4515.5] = 1.08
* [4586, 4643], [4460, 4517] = 1.09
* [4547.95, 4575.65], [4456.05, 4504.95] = 1.07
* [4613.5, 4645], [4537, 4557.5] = 1.15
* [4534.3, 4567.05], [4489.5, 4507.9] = 1.01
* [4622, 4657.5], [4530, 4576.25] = 1.11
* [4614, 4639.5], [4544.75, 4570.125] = 1.11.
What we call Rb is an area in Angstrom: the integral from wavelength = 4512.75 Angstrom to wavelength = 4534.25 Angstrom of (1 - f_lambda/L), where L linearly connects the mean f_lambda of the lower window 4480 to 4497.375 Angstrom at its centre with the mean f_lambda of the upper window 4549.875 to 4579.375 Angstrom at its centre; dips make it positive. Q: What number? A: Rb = -1.2 Angstrom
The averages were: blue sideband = 13.1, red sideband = 14.2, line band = 14.4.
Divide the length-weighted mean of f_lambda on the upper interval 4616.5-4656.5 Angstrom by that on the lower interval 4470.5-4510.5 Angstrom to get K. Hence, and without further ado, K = 1.14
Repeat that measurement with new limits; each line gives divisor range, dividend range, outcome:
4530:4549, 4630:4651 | 1.09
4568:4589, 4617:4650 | 1.10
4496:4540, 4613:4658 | 1.10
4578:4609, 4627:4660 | 1.10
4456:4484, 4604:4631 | 1.20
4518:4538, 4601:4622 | 1.05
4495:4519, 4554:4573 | 1.02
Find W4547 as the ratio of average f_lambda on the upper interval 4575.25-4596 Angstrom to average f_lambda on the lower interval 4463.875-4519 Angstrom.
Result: 1.0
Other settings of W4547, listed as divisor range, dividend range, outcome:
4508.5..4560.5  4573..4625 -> 1.04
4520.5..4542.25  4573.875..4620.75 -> 1.03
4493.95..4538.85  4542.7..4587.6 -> 1.00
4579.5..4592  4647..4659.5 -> 1.13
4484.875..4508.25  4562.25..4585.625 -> 1.06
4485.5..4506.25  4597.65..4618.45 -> 1.05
